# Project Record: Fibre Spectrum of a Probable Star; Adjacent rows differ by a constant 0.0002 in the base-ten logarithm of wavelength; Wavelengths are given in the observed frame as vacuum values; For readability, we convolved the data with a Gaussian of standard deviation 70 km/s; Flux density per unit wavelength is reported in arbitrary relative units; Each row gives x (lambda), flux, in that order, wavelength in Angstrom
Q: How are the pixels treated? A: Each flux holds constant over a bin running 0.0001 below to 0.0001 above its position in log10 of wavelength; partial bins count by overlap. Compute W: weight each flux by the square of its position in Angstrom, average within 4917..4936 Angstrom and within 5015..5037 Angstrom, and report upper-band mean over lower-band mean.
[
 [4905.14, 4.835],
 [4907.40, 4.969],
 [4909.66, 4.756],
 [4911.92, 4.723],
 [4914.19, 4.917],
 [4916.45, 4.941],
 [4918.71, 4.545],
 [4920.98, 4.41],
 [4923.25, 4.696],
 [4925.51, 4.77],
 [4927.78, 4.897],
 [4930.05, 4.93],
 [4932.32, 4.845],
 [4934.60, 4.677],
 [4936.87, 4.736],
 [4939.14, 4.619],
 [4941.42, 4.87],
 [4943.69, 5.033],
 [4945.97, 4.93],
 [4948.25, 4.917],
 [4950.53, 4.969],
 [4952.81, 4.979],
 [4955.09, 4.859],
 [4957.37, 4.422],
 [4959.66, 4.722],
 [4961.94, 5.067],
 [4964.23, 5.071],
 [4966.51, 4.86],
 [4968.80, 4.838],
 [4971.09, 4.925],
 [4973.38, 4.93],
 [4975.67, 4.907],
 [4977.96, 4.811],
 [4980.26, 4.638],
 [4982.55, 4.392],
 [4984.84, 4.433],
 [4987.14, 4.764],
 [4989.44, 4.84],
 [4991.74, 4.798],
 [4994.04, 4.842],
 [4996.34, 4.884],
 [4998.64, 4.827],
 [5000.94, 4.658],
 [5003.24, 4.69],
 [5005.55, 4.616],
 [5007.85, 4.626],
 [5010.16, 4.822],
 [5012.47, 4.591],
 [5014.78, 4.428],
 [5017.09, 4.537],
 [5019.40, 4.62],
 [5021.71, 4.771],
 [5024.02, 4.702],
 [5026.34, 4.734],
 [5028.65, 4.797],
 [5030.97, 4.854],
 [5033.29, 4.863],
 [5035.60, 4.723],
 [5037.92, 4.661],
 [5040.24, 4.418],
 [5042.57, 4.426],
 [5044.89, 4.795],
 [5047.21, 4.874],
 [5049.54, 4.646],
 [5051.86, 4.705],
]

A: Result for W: 1.0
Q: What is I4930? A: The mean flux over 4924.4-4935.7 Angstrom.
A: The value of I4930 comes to 4.82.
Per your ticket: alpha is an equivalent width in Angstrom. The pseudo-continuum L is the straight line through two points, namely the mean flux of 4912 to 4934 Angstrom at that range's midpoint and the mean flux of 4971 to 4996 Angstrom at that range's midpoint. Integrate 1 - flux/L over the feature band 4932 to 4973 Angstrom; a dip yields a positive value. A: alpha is -0.8 Angstrom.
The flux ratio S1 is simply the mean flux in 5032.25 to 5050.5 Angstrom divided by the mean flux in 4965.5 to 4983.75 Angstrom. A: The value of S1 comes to 1.0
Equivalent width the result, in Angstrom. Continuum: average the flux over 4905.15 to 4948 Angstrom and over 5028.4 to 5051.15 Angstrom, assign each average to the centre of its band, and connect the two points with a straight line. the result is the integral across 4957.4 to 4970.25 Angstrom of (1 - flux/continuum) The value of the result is -0.3 Angstrom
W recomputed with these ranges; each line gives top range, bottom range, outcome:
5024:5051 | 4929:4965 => 1.01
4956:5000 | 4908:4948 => 1.02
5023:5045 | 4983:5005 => 1.01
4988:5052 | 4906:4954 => 1.01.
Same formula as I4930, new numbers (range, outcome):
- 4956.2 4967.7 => 4.83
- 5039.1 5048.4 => 4.63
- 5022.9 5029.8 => 4.74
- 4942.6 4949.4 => 4.96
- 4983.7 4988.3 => 4.59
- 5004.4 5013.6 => 4.66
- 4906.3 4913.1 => 4.81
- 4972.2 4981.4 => 4.82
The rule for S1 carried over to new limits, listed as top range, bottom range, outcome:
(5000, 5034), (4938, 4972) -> 0.96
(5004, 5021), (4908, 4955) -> 0.96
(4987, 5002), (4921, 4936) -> 1.01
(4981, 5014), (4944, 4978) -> 0.96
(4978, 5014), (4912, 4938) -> 0.99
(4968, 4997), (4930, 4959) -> 0.99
